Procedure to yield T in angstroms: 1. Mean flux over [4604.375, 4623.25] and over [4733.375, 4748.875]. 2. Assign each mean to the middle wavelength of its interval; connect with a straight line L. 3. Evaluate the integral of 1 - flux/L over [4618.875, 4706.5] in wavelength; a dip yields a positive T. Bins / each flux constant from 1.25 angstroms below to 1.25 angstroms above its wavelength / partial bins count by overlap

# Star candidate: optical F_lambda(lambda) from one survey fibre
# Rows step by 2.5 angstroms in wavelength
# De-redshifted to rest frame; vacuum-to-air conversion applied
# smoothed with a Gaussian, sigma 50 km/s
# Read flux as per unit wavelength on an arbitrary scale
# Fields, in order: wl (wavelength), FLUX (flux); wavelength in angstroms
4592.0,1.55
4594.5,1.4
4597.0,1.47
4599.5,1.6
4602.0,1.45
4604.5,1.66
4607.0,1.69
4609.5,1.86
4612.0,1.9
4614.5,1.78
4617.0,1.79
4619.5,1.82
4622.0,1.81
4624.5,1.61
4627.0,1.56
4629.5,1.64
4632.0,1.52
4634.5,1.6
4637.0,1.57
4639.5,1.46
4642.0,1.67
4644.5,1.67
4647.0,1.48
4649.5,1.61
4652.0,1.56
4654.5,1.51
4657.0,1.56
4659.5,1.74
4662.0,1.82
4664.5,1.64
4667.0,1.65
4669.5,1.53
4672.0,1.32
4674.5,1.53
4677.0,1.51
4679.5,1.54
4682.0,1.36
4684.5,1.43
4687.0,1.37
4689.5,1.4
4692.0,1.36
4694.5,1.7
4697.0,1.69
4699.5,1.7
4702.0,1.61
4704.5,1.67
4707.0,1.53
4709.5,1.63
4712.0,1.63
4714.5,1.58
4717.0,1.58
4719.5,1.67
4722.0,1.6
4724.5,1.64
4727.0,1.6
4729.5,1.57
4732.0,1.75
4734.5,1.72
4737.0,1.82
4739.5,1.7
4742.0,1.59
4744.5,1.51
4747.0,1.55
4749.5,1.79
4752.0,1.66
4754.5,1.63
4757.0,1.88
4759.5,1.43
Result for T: 8.4 angstroms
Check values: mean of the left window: 1.8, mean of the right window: 1.65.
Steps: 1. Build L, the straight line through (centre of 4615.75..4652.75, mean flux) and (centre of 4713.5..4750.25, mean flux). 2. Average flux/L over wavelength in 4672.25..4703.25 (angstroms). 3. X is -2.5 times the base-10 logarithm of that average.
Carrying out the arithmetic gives 0.09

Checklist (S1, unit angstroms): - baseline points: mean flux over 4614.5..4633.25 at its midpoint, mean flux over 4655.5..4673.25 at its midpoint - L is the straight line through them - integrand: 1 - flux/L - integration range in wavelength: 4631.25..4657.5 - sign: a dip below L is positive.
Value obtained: 1.3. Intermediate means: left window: 1.69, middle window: 1.57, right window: 1.61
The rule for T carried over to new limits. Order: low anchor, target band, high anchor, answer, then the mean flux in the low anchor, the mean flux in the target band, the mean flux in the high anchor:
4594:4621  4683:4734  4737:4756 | 2.20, 1.68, 1.59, 1.65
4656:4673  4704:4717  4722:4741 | 0.44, 1.61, 1.6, 1.68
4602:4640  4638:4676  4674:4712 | 0.64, 1.68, 1.58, 1.54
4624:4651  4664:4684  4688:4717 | 1.04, 1.58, 1.5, 1.59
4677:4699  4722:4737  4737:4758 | -0.45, 1.49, 1.67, 1.67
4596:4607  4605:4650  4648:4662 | -2.34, 1.56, 1.67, 1.61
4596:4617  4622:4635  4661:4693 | 0.16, 1.69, 1.61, 1.5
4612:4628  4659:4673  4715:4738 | 0.75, 1.74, 1.62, 1.66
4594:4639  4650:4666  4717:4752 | 0.15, 1.65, 1.64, 1.65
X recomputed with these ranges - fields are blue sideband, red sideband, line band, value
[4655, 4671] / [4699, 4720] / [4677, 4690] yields 0.14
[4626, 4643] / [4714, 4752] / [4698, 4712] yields 0.00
